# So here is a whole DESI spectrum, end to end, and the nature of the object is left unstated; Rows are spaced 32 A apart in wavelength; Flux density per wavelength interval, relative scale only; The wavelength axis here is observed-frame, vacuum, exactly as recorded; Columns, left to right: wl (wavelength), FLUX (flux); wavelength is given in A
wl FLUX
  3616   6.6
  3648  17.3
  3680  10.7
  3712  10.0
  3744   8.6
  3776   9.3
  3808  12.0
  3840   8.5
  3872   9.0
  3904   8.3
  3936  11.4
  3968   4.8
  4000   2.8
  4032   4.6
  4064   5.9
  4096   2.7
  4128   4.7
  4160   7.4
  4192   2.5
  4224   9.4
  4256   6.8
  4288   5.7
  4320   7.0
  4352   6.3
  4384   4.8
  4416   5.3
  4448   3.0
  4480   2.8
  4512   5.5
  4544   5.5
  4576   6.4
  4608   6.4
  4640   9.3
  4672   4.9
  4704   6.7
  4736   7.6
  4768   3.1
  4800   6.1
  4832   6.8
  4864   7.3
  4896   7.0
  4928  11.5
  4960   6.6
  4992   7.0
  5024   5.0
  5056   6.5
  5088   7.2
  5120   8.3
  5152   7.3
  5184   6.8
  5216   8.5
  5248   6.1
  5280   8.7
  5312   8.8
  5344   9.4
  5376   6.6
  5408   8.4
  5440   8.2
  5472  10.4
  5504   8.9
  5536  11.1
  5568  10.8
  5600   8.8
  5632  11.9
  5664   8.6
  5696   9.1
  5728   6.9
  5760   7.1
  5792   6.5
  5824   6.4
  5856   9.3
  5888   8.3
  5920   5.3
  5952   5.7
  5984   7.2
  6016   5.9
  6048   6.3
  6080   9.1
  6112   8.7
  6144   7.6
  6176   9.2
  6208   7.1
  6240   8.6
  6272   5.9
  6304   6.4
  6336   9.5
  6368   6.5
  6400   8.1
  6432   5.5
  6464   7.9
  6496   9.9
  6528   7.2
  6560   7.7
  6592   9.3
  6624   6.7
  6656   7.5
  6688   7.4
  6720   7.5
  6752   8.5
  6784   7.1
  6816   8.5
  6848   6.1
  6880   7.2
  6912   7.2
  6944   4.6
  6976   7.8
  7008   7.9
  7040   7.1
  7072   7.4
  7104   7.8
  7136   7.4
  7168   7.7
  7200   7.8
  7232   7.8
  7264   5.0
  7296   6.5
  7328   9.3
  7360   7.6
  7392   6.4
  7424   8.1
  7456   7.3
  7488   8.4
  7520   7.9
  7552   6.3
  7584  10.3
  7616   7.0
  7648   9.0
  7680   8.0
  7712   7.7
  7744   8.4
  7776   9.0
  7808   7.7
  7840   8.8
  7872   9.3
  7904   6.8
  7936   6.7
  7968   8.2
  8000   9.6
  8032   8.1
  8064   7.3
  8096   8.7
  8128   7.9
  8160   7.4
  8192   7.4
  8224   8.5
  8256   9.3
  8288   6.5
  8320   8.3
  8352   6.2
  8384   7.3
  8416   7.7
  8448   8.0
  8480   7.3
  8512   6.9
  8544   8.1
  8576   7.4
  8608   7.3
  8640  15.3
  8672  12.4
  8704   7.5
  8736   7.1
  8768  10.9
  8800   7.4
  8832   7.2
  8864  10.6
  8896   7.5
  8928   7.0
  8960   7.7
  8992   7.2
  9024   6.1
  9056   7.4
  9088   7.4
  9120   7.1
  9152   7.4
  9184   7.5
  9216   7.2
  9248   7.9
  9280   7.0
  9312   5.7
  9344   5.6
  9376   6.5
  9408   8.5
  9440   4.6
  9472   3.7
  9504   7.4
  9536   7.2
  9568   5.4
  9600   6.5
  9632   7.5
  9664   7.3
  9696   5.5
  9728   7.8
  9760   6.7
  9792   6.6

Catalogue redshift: 0.318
